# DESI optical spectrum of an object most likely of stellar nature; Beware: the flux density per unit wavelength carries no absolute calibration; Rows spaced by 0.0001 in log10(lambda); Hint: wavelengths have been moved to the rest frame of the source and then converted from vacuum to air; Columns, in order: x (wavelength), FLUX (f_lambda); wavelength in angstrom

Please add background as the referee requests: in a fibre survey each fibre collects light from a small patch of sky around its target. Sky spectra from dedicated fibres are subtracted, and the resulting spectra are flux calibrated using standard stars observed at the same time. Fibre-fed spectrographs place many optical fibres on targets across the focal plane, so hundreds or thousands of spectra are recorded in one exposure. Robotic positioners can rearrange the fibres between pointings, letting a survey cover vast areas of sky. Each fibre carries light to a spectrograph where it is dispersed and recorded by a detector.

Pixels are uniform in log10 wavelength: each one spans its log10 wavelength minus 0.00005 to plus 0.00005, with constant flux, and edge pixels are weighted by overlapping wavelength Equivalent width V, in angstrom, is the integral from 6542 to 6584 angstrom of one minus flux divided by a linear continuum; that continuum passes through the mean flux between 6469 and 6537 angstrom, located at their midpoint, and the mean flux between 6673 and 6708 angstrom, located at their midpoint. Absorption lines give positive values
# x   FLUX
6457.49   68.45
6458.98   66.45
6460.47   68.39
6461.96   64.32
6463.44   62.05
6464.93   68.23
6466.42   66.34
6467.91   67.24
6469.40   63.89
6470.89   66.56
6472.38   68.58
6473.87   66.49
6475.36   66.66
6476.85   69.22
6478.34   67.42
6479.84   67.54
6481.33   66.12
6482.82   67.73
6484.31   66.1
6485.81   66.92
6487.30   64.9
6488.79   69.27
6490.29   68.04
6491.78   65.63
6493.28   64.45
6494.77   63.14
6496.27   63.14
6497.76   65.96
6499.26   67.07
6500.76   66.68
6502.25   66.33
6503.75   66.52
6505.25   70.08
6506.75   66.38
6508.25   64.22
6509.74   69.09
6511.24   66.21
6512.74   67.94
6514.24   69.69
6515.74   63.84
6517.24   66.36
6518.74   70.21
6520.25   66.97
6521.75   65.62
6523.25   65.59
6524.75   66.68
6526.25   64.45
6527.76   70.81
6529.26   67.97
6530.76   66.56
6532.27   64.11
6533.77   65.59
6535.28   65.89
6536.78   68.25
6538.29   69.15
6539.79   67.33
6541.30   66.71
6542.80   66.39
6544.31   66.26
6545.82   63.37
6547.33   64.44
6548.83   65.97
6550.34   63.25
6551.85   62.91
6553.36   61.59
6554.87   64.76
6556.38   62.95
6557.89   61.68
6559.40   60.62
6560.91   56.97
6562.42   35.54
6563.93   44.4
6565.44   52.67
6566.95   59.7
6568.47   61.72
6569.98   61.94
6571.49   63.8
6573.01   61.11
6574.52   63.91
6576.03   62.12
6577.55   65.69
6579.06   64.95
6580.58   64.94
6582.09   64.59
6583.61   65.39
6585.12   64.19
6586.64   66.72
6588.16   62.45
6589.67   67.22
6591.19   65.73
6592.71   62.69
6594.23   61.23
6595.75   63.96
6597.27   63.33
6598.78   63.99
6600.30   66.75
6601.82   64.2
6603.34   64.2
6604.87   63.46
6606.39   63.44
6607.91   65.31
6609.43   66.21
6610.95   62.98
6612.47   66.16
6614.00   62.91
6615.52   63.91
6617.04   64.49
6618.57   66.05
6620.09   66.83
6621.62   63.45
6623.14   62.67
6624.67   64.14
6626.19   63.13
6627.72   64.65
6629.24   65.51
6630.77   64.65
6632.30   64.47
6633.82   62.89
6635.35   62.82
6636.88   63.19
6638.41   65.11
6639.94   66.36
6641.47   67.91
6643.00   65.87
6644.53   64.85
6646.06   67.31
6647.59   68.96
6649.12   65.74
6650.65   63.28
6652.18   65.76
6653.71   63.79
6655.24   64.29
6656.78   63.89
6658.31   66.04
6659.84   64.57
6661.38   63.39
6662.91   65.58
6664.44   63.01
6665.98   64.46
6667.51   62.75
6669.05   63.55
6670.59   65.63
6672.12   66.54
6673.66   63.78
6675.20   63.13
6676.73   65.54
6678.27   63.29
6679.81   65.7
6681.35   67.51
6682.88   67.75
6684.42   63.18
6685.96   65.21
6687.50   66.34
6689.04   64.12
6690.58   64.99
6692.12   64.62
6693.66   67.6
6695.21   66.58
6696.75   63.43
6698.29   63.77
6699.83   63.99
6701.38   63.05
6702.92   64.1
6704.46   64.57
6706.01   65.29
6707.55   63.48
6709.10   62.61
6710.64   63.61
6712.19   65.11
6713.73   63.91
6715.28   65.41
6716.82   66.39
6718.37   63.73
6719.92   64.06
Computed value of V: 3.1 angstrom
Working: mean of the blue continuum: 66.7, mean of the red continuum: 64.8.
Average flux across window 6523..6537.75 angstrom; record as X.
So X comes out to 66.7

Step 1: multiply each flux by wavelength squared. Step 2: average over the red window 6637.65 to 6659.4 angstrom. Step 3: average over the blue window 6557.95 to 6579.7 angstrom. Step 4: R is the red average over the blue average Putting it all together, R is 1.15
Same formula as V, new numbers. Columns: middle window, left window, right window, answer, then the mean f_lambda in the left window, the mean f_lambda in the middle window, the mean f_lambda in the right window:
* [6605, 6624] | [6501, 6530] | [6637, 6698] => 0.4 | 67.1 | 64.5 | 65.1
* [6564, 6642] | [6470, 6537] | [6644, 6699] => 2.3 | 66.7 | 63.8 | 65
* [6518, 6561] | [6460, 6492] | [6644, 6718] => 0.5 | 66.7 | 65.4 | 64.8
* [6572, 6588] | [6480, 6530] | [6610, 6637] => 0.2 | 66.7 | 64.3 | 64.2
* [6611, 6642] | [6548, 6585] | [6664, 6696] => -0.8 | 60.6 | 64.5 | 65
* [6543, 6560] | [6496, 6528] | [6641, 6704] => 0.7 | 66.8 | 63.5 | 65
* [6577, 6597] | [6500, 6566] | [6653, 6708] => 0.0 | 64.3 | 64.5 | 64.7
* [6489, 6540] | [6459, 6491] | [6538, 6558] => -0.8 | 66.7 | 66.7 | 64.8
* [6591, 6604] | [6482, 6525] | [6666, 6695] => 0.4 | 66.6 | 63.9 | 65.1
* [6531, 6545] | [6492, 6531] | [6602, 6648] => -0.1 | 66.6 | 66.6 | 64.7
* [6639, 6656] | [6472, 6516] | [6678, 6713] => -0.1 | 66.7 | 65.8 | 64.8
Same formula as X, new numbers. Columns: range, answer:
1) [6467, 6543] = 66.7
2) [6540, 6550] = 65.5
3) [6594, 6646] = 64.5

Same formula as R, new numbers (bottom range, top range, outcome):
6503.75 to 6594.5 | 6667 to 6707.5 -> 1.06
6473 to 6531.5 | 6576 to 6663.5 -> 1.00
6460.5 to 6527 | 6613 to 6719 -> 1.03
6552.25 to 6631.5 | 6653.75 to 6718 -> 1.06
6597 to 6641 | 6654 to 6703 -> 1.02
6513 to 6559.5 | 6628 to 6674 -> 1.02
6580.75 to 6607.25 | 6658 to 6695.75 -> 1.04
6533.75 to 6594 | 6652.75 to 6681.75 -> 1.06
